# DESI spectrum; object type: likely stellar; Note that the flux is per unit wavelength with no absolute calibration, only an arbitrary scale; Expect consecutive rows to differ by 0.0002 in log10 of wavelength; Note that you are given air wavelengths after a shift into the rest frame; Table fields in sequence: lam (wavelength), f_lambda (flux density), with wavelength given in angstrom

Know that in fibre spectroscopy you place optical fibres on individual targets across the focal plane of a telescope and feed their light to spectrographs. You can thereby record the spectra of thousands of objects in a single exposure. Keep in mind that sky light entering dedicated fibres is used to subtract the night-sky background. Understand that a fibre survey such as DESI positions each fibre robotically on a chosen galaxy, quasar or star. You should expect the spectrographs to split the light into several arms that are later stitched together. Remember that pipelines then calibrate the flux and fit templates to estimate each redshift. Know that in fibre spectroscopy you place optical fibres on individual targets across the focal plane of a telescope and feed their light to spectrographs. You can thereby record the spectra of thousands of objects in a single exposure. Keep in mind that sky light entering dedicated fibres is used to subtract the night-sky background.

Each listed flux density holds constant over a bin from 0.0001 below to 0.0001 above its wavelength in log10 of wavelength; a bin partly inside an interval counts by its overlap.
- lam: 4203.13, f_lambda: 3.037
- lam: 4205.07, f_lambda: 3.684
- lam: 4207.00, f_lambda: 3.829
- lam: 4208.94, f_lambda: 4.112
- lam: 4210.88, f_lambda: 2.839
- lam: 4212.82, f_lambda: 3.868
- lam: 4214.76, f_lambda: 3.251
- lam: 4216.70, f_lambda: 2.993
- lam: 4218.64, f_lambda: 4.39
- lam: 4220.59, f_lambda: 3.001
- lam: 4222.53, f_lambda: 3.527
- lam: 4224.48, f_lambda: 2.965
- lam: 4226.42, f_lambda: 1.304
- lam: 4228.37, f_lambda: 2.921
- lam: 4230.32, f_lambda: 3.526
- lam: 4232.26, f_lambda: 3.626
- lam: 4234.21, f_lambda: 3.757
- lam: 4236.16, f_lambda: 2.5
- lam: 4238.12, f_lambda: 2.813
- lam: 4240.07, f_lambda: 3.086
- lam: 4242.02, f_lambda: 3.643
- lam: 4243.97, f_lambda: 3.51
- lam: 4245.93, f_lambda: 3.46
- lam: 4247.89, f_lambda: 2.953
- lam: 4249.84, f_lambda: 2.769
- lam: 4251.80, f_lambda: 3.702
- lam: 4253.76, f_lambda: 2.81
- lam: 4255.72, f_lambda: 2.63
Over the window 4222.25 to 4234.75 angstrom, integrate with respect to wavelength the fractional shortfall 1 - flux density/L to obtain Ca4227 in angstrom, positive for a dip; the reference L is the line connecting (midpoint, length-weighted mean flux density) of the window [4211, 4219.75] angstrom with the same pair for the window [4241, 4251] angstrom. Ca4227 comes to 1.4 angstrom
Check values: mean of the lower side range 3.54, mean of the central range 3.04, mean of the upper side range 3.27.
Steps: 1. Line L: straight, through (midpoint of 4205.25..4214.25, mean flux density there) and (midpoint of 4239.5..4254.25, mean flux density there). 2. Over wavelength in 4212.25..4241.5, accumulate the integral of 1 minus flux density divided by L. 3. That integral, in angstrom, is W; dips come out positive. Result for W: 2.6 angstrom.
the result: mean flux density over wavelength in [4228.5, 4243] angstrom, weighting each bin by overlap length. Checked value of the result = 3.26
